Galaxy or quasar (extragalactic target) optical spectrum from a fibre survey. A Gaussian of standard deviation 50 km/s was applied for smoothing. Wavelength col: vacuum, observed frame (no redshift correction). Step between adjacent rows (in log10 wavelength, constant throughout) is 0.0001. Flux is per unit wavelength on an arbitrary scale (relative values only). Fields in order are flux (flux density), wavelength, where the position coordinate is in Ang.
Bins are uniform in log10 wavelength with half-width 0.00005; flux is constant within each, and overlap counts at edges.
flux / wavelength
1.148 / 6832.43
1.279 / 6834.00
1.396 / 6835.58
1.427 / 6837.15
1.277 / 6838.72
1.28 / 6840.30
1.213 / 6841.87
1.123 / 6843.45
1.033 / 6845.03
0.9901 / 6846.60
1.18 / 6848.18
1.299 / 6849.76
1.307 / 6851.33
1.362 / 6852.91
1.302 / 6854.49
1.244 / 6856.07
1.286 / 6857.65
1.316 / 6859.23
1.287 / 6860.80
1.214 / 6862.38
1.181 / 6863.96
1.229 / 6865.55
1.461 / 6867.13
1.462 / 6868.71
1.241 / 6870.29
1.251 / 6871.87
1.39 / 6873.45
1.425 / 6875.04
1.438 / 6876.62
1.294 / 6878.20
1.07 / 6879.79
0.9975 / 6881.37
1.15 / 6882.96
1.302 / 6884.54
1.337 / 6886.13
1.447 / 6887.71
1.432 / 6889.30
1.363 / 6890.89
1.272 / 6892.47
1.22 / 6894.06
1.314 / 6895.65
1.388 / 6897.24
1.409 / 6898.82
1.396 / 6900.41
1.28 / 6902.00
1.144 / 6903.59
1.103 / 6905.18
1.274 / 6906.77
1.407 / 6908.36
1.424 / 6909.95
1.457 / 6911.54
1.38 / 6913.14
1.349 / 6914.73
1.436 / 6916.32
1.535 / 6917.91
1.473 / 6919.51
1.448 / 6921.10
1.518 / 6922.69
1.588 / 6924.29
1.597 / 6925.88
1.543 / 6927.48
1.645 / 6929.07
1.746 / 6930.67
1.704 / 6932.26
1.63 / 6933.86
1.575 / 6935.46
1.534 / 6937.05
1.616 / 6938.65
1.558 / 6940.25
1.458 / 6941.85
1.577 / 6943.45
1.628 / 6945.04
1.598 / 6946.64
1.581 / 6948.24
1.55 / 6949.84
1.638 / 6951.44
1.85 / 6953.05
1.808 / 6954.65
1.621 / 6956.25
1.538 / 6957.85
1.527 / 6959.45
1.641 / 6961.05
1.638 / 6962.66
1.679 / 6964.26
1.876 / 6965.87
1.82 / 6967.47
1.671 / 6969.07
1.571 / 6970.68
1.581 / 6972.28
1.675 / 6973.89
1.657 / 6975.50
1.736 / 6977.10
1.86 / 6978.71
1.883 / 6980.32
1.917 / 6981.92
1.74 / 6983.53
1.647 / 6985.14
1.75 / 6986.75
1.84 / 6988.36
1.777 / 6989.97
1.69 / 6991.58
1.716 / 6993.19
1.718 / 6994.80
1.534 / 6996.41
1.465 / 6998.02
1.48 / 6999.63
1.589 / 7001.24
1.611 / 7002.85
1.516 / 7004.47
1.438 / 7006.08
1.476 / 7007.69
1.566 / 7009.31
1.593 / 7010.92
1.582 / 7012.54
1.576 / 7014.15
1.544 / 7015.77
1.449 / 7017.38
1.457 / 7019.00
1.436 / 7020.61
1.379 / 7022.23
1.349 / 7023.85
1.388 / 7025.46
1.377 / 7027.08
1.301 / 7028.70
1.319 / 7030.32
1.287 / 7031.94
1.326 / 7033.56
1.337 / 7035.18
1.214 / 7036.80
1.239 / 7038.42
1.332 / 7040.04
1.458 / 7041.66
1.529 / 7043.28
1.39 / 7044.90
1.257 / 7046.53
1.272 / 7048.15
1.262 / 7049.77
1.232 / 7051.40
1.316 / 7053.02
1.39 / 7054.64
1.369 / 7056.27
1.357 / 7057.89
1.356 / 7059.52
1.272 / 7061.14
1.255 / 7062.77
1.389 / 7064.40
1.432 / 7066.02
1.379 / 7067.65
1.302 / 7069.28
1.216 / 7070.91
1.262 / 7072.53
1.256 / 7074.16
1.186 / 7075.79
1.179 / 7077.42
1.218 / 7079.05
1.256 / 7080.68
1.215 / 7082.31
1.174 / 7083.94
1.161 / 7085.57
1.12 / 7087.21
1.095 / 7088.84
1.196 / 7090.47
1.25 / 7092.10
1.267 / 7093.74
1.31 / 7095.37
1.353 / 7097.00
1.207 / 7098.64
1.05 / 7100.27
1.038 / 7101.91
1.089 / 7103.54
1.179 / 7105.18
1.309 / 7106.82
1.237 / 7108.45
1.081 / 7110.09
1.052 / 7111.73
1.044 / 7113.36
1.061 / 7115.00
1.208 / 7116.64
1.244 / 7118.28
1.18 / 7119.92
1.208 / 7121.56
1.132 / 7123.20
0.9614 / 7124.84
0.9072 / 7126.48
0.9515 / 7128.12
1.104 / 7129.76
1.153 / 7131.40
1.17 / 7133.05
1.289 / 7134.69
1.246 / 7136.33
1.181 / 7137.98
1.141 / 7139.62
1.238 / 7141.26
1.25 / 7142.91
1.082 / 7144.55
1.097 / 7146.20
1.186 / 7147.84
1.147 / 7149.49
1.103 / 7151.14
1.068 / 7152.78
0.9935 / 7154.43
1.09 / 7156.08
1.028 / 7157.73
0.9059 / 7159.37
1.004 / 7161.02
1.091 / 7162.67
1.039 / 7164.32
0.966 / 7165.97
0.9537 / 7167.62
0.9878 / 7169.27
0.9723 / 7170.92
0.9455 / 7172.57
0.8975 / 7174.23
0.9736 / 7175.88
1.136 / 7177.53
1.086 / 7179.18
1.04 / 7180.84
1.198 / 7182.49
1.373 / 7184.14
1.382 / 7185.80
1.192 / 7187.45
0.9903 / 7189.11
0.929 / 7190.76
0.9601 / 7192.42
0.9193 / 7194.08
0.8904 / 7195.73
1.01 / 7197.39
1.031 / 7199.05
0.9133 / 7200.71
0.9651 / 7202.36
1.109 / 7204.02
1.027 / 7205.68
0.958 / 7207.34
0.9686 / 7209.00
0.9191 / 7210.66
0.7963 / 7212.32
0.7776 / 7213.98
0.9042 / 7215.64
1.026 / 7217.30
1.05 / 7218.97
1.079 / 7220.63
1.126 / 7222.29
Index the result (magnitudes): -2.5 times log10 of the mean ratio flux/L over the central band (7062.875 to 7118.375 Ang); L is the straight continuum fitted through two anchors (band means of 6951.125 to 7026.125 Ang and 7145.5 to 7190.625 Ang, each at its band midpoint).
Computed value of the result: 0.09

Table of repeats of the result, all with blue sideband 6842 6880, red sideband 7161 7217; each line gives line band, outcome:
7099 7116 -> -0.04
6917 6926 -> -0.24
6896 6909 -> -0.06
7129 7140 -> -0.13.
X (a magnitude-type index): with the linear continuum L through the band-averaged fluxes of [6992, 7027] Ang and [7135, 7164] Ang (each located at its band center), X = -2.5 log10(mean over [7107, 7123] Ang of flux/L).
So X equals 0.054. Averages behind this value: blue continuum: 1.52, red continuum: 1.11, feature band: 1.15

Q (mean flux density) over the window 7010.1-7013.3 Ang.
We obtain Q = 1.59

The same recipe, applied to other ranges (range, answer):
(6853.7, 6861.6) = 1.29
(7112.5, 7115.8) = 1.05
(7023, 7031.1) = 1.35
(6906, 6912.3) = 1.39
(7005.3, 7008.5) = 1.46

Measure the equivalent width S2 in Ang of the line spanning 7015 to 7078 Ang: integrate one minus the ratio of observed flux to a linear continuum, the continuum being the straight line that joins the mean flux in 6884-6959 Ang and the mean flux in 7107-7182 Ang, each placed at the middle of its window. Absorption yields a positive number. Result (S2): -3.6 Ang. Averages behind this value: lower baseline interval 1.48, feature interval 1.34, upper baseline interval 1.09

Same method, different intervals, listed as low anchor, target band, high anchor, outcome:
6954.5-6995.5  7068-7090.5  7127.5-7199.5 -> 2.6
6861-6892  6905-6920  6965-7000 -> 0.5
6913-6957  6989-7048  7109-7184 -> -3.2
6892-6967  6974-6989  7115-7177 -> -3.9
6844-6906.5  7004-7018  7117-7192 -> -4.0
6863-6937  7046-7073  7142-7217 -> -3.0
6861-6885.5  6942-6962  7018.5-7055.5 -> -4.9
